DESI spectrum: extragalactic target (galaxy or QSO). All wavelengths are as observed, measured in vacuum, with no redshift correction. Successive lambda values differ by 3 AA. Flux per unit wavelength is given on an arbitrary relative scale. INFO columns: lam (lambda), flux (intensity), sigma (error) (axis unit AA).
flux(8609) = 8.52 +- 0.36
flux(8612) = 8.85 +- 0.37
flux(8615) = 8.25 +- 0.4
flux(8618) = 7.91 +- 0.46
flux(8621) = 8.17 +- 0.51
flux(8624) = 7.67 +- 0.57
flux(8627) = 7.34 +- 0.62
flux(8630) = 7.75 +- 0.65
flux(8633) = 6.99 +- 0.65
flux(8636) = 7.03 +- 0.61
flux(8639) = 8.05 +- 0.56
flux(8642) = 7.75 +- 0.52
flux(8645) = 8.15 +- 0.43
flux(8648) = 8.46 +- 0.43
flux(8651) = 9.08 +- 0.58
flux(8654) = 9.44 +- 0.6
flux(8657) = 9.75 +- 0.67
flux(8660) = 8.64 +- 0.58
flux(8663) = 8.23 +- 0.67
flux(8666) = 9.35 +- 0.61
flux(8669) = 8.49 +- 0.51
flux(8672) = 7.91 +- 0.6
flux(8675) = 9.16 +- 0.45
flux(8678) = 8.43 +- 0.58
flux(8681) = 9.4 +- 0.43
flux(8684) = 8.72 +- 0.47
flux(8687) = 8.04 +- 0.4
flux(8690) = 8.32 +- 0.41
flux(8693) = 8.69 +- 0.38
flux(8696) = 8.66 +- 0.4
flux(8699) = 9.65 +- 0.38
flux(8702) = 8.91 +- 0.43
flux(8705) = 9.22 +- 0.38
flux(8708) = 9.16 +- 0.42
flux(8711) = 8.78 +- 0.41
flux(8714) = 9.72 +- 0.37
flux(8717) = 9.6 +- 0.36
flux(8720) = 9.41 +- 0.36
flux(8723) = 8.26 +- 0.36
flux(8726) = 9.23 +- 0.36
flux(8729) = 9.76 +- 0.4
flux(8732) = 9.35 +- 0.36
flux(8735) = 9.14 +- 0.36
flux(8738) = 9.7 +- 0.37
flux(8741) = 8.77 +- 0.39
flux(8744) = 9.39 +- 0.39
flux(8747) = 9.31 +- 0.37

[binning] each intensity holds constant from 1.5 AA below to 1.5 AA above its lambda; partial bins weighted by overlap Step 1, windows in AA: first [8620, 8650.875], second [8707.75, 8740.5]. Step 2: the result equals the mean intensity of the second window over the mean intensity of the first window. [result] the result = 1.2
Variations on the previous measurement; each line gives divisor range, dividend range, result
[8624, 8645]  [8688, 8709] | 1.18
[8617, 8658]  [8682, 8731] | 1.11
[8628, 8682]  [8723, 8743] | 1.10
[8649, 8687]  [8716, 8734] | 1.05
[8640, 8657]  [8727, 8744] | 1.08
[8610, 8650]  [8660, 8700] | 1.10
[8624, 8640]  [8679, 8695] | 1.16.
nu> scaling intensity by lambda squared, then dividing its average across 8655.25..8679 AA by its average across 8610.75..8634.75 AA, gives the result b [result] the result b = 1.13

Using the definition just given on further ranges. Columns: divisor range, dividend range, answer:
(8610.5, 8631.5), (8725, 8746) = 1.20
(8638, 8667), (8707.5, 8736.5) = 1.08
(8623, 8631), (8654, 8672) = 1.18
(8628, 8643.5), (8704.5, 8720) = 1.26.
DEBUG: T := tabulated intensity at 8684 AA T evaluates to 8.72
